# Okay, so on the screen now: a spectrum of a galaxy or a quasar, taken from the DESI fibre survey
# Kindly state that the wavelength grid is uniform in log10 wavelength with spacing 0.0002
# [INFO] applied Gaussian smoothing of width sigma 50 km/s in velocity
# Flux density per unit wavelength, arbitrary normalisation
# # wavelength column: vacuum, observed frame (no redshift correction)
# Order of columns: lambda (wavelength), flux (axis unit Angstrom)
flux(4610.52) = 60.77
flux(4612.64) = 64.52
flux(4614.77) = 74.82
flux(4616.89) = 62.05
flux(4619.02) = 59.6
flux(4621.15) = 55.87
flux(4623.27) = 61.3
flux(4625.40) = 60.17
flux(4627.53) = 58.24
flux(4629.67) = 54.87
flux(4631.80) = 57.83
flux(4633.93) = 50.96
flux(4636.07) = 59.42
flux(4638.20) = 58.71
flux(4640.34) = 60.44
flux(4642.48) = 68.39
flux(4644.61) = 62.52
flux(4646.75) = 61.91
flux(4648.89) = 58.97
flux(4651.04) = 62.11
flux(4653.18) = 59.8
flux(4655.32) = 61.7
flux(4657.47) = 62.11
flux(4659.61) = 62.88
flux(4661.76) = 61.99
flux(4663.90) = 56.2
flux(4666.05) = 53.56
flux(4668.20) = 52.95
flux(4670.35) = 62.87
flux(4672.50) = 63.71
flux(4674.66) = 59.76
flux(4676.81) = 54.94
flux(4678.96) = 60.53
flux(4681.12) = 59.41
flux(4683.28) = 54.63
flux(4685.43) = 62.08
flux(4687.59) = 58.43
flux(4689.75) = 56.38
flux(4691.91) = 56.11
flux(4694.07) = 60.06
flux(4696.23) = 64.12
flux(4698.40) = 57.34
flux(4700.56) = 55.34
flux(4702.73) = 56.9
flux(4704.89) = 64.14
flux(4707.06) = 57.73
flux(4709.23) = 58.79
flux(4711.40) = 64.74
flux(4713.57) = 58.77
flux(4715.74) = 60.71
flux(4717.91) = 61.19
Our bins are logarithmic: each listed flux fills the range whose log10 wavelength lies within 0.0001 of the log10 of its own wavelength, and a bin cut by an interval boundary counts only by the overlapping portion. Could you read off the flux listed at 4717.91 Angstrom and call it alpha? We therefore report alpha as 61.19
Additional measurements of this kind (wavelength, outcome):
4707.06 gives 57.73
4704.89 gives 64.14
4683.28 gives 54.63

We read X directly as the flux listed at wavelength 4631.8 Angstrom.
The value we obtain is 57.83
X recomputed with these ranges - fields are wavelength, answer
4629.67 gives 54.87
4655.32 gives 61.7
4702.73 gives 56.9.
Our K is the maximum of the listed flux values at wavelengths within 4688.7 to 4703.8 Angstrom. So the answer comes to 64.12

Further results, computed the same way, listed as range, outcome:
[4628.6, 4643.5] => 68.39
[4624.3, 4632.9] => 60.17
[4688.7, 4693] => 56.38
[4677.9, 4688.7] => 62.08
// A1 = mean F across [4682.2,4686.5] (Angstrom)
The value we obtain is 58.4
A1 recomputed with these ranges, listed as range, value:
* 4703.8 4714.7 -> 60.8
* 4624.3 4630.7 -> 57.7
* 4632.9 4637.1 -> 55.1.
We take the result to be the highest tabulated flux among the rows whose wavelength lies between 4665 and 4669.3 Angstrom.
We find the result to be 53.56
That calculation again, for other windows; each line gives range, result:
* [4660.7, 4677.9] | 63.71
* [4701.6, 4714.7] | 64.74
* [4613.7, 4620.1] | 74.82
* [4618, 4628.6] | 61.3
